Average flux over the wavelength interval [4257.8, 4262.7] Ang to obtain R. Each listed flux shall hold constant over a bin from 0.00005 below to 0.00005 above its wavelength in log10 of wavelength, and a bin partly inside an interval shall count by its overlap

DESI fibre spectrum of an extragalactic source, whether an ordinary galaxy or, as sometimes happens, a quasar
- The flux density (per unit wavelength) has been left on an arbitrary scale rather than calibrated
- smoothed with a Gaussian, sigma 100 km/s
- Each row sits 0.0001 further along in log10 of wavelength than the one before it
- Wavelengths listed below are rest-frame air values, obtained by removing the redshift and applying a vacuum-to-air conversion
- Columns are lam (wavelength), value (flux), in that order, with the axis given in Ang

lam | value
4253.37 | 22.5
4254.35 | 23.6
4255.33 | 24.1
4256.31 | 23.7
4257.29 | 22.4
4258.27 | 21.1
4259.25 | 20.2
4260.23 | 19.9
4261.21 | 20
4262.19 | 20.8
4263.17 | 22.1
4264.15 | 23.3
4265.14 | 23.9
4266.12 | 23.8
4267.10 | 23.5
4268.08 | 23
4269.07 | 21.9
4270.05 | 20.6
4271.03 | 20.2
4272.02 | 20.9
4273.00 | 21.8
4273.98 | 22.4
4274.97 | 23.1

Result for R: 20.4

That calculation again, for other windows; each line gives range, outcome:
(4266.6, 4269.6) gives 22.8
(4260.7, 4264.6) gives 21.6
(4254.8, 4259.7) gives 22.3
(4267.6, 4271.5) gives 21.4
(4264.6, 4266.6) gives 23.8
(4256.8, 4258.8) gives 21.7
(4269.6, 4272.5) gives 20.5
